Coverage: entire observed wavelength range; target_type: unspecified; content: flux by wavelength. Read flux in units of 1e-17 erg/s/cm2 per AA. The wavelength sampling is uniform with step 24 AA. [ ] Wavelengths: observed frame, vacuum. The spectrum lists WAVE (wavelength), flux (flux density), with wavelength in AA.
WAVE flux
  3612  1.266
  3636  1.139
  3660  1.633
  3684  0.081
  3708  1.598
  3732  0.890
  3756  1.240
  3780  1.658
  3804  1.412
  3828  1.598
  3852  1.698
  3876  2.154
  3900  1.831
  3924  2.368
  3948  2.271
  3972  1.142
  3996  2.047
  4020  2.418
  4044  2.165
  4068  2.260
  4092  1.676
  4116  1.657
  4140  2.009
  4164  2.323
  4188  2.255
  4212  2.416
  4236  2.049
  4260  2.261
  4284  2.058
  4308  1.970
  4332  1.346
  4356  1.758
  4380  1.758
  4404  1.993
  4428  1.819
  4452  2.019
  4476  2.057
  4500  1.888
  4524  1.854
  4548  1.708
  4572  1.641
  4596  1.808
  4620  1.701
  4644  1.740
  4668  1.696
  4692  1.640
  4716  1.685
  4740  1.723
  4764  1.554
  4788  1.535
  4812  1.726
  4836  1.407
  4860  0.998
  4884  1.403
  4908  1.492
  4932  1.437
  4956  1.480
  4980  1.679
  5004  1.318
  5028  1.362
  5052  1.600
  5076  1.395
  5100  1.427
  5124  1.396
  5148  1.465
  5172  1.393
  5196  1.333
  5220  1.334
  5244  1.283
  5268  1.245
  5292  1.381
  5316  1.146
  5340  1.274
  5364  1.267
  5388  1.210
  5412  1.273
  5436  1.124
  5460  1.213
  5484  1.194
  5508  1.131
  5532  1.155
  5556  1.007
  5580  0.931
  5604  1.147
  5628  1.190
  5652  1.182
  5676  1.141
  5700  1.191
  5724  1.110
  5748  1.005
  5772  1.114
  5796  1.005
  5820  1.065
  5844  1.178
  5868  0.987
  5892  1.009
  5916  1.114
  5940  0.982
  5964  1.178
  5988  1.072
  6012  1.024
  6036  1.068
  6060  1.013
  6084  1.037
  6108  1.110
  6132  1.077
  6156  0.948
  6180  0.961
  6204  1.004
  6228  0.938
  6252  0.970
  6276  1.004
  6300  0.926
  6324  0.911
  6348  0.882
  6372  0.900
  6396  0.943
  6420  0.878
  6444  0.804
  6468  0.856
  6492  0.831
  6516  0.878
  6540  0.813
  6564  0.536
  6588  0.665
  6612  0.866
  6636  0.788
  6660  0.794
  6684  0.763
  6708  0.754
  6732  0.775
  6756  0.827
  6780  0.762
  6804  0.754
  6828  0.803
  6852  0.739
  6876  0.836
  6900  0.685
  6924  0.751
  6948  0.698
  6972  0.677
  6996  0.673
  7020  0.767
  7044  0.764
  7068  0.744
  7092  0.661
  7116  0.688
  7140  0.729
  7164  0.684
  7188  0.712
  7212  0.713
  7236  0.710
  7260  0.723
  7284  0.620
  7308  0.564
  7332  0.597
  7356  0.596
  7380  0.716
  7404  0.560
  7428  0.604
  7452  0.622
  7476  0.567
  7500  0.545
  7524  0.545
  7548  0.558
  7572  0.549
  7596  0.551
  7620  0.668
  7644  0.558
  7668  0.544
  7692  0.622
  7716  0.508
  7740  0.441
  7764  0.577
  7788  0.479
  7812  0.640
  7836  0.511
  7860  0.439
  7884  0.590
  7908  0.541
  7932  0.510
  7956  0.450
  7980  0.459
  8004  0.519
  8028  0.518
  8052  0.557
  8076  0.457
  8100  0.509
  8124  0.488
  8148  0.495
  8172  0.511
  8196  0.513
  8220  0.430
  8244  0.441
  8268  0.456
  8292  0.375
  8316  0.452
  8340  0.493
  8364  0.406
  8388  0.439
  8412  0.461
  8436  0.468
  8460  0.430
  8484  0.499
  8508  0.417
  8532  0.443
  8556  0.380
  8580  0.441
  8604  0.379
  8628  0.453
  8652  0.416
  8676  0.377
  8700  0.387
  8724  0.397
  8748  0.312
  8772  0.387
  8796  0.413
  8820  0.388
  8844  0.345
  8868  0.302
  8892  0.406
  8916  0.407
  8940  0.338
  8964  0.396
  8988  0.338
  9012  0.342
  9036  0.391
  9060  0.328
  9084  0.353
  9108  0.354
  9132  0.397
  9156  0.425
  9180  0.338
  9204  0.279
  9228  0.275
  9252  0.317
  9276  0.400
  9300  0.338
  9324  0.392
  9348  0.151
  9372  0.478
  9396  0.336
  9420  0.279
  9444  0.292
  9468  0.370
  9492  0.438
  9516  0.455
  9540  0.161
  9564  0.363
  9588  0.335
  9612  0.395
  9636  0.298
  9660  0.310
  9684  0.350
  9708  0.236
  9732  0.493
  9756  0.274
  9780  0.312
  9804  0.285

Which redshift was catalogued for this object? 0.00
